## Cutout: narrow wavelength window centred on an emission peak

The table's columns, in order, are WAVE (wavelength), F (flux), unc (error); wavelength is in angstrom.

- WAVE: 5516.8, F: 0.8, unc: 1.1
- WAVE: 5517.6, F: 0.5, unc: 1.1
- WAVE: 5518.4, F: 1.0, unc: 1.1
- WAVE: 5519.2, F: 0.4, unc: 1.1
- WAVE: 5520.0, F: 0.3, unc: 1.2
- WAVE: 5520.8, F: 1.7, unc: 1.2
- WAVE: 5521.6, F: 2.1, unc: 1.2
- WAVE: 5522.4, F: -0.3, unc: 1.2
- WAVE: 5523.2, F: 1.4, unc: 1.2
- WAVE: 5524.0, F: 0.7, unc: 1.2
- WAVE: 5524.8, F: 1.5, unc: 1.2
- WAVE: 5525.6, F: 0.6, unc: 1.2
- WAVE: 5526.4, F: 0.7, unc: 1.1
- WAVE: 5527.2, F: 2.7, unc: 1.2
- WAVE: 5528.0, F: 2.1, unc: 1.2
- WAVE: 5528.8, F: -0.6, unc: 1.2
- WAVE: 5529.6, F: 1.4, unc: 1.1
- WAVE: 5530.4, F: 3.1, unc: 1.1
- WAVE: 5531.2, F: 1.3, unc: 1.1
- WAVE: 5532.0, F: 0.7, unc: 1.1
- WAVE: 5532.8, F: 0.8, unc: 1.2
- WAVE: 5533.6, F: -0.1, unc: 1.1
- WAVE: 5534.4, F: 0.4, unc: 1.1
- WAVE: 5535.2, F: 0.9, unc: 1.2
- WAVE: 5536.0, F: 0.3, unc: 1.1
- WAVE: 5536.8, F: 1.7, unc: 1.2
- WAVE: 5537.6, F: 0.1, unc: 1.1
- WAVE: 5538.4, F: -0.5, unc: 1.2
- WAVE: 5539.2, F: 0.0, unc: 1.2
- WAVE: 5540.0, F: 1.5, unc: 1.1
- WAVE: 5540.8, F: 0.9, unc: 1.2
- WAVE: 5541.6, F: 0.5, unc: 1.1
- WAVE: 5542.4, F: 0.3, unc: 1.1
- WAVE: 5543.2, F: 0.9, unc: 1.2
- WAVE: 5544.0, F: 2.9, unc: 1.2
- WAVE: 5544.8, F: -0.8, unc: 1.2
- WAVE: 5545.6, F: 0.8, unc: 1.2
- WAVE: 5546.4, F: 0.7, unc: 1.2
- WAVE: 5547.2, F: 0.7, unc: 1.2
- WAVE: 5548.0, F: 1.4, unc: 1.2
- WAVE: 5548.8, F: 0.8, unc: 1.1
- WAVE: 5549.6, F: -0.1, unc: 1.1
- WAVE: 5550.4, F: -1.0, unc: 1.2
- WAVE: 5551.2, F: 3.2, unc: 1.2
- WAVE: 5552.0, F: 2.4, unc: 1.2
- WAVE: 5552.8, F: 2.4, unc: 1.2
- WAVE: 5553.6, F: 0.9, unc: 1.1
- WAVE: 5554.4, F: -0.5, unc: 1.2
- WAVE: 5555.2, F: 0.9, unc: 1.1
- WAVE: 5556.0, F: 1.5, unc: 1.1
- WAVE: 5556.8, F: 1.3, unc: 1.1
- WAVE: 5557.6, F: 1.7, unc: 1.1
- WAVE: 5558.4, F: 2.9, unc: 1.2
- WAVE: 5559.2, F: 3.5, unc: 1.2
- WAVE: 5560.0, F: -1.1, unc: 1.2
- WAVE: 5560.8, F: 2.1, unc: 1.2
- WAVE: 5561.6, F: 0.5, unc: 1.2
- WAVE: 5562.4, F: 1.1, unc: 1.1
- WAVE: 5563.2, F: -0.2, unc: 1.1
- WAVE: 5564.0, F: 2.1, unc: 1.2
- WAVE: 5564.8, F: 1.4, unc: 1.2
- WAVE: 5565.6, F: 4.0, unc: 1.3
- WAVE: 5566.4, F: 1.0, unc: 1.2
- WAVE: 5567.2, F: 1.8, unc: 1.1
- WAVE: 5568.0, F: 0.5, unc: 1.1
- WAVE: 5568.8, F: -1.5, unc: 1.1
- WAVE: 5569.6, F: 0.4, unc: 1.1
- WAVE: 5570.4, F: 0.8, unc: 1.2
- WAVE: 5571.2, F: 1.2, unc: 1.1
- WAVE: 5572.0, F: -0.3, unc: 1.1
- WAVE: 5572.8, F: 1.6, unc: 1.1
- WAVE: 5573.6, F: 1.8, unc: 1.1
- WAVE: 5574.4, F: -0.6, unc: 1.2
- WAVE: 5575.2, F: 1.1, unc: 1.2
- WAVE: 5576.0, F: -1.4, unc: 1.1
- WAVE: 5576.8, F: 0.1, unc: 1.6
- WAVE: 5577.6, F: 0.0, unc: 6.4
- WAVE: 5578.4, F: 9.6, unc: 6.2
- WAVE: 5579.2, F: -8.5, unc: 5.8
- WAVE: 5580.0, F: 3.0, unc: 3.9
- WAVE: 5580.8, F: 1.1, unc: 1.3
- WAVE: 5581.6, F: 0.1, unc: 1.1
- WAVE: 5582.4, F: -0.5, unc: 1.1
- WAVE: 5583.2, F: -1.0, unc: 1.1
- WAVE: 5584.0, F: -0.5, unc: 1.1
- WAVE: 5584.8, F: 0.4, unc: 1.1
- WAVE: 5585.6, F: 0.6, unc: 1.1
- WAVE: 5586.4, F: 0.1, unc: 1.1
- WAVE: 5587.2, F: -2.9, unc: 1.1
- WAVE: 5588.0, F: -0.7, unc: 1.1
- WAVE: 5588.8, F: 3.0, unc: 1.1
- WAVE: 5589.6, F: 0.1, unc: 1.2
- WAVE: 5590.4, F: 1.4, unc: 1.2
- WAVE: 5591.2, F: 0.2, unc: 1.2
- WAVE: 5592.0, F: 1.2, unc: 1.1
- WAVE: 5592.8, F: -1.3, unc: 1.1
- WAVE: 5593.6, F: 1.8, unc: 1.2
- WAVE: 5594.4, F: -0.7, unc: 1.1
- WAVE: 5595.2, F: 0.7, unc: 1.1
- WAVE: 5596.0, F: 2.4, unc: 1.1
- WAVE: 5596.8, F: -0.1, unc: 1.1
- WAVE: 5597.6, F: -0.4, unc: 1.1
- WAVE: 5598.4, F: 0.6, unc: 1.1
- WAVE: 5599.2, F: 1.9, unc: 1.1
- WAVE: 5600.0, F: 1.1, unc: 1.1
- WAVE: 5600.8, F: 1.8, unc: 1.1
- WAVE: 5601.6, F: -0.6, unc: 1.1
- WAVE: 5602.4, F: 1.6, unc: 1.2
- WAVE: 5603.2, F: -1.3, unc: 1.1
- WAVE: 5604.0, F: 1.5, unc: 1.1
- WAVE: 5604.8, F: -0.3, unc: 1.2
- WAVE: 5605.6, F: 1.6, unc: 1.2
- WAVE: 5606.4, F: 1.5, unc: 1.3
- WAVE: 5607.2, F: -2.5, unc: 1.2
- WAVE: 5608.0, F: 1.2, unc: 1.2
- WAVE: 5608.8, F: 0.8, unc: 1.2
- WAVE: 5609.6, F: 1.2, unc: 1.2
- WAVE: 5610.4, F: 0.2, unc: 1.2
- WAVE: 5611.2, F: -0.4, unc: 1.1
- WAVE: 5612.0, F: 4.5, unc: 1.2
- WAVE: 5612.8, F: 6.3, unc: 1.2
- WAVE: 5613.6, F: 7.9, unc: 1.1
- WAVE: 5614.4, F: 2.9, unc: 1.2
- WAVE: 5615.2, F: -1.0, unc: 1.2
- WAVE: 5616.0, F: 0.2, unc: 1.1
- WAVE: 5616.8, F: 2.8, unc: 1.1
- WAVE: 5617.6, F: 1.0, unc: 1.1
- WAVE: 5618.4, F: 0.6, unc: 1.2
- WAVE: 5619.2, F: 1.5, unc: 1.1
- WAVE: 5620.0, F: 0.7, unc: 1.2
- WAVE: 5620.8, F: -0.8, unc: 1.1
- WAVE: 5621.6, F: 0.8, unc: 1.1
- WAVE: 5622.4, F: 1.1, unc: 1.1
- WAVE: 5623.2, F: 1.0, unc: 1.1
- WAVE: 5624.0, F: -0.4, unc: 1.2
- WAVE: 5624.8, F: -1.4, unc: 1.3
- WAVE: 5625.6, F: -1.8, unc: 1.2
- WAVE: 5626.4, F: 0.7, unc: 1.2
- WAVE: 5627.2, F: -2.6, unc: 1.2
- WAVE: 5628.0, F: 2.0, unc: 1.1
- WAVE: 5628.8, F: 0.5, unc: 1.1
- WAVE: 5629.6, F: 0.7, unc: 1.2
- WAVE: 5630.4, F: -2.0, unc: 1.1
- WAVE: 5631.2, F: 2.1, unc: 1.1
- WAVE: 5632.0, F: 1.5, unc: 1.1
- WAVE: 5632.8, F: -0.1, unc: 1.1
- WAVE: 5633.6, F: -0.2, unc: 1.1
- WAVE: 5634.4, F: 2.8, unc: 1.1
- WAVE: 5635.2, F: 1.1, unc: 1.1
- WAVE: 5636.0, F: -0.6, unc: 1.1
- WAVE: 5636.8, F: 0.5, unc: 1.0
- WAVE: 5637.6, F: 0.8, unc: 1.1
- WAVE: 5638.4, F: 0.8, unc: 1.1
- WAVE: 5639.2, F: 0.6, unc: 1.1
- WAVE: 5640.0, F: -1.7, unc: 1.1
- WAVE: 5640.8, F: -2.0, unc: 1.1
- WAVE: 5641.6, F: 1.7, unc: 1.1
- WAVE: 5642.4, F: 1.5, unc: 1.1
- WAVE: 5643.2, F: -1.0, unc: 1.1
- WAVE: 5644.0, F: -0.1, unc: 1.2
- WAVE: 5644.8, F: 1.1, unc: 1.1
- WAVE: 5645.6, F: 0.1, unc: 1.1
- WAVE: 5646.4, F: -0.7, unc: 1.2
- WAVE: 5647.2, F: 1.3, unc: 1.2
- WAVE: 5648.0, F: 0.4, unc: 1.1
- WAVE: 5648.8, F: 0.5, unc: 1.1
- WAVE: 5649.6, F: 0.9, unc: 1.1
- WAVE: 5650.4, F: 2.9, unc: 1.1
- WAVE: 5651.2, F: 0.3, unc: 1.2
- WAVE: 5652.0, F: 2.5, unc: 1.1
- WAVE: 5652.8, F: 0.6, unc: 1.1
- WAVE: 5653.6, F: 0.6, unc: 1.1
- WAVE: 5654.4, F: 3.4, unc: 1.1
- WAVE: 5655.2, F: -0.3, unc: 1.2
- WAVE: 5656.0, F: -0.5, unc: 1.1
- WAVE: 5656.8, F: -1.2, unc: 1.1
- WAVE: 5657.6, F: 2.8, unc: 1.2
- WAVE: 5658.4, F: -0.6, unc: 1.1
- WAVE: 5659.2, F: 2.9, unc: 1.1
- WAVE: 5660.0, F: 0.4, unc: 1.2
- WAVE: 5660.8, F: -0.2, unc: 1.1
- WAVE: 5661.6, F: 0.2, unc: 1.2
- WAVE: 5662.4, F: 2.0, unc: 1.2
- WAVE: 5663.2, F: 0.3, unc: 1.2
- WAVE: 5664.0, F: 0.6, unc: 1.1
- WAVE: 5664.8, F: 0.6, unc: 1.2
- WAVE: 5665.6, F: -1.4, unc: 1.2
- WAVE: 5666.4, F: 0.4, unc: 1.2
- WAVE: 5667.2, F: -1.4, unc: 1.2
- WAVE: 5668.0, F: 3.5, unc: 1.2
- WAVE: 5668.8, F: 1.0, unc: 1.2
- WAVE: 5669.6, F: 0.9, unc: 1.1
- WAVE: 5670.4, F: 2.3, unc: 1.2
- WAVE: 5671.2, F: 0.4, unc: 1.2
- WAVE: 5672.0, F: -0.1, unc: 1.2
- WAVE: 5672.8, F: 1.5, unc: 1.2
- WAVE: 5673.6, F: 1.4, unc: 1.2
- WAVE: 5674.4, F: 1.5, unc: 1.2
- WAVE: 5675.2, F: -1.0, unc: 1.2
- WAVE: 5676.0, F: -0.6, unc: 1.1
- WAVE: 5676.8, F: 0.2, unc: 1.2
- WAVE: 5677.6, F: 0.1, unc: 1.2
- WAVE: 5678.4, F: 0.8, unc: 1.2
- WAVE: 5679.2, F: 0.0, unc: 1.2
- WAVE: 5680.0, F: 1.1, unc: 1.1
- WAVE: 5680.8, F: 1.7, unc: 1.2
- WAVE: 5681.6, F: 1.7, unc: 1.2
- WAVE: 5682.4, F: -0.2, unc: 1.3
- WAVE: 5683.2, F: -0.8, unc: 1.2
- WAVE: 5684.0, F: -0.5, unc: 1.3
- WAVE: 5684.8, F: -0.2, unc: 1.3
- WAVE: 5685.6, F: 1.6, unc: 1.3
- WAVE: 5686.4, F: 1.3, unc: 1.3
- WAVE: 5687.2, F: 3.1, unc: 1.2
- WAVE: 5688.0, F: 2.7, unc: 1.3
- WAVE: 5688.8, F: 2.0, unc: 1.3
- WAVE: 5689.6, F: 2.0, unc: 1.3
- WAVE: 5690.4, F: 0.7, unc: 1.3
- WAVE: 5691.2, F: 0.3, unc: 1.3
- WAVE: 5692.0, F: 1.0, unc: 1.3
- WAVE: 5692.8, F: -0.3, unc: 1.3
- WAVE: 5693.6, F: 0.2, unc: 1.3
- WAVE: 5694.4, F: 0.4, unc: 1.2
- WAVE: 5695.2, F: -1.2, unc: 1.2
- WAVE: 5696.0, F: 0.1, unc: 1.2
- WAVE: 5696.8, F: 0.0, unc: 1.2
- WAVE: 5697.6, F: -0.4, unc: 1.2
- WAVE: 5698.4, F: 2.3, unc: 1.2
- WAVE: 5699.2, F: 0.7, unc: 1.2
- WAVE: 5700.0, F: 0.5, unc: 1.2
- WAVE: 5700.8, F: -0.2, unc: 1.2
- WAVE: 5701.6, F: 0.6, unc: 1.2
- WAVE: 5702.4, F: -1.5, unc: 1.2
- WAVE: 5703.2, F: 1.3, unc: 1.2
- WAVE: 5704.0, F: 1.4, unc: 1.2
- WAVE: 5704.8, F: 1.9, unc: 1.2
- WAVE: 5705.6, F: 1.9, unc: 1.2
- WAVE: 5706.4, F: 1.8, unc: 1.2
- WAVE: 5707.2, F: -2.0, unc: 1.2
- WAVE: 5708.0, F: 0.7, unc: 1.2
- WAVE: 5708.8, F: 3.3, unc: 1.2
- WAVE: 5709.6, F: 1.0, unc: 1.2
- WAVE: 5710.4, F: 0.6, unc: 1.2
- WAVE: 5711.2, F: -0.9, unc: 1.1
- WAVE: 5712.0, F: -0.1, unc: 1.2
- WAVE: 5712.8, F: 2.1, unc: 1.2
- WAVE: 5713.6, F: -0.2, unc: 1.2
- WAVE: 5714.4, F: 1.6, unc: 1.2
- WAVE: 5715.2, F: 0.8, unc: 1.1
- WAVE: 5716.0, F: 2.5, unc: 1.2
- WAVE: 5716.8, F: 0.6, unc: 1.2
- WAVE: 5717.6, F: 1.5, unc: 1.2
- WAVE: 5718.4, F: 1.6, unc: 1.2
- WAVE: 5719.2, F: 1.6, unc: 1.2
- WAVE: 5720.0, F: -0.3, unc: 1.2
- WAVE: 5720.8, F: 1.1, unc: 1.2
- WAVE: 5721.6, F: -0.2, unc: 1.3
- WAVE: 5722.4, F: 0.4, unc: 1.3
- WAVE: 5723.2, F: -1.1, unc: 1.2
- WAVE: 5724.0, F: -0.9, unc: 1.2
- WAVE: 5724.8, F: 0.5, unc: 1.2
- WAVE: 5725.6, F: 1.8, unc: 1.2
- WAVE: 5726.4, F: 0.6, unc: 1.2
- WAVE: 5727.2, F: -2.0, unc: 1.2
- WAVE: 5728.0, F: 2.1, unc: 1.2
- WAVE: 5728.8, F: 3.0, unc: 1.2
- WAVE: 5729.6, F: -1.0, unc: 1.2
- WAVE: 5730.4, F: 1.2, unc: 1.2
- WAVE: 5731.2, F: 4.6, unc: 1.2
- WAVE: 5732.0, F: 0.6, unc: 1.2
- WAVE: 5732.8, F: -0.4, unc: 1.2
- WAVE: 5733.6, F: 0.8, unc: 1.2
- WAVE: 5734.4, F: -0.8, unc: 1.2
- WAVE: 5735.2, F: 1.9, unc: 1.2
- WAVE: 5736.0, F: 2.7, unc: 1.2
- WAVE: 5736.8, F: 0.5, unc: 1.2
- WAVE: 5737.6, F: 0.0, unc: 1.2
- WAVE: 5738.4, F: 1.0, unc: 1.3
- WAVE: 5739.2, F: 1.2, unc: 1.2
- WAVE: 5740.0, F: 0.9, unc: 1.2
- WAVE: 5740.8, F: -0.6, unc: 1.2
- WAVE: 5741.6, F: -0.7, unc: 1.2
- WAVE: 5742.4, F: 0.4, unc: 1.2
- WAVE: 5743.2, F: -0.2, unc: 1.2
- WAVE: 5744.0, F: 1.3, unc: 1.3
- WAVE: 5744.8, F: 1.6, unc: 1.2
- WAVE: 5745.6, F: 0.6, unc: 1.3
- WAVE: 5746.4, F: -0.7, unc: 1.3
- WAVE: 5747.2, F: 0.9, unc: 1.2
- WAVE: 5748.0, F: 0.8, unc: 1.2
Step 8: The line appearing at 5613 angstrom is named [O III]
